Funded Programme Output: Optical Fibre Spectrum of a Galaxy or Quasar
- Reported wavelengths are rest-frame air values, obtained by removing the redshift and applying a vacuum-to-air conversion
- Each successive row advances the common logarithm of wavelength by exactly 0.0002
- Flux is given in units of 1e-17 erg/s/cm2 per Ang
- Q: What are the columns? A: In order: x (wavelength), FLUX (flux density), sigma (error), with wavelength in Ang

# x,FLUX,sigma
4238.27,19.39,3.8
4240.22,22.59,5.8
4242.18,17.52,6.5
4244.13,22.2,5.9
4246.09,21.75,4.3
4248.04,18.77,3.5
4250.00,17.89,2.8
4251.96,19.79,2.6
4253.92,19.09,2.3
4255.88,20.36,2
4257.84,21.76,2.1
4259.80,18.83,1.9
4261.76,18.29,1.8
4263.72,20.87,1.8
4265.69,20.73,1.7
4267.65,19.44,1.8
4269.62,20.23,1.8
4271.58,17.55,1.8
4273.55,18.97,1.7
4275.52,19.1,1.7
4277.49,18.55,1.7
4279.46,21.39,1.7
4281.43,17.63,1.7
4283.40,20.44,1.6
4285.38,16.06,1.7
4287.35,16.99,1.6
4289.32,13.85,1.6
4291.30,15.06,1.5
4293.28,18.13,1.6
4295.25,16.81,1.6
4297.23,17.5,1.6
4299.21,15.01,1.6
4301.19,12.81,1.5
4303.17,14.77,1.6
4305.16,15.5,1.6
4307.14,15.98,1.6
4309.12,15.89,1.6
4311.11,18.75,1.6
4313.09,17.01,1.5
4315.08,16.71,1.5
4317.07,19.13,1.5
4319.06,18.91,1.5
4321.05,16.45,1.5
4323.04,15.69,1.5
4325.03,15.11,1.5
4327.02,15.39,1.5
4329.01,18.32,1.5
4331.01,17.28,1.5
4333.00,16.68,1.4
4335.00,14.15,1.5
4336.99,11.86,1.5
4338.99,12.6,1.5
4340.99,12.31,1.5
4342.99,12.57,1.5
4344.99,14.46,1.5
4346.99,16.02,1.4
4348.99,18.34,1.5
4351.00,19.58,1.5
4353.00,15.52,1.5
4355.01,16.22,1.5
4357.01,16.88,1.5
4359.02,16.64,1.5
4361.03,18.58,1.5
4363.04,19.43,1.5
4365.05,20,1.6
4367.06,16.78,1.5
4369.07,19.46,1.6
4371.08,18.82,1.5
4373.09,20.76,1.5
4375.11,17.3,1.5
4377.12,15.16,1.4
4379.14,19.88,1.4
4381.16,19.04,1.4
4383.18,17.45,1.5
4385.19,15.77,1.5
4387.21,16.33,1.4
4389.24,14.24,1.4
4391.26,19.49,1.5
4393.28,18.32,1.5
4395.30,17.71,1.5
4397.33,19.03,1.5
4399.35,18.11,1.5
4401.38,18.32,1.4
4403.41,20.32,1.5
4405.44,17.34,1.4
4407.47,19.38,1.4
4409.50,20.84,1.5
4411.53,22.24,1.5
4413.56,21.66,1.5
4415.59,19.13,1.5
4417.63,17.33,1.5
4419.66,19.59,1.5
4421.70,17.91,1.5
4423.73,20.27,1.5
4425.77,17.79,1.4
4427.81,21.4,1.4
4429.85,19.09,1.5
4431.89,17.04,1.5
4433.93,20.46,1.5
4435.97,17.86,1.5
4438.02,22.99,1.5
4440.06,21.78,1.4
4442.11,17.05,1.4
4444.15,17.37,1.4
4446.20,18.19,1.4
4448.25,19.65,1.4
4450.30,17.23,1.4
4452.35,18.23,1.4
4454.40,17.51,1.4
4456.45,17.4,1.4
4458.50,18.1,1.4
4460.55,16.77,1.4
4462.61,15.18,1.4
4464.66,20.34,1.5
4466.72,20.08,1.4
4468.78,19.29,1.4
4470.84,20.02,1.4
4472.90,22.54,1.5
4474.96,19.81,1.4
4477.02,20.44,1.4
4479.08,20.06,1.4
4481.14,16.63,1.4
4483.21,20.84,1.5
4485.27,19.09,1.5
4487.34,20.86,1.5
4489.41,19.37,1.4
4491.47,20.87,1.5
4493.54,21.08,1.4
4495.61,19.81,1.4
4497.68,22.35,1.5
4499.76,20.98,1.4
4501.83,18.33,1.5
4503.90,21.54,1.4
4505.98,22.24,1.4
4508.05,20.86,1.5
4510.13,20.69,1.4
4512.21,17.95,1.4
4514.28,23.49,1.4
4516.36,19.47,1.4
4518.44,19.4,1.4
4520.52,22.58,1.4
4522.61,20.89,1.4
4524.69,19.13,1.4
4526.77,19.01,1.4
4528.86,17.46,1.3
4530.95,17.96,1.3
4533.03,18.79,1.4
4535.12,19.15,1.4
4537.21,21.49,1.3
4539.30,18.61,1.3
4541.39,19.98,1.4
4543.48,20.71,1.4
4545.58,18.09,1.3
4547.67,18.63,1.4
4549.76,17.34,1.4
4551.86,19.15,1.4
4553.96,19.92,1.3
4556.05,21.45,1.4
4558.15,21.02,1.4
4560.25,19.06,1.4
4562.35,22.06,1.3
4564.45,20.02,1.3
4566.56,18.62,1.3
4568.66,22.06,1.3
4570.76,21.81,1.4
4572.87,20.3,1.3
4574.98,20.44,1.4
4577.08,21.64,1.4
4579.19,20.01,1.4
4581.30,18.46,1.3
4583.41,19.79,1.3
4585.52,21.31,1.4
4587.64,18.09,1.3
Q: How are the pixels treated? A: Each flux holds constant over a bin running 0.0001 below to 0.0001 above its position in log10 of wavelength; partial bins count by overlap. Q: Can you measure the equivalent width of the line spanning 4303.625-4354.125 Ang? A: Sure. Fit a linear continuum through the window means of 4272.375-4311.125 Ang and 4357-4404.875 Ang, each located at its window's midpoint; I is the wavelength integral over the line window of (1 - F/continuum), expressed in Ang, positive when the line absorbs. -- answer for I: 4.1 Ang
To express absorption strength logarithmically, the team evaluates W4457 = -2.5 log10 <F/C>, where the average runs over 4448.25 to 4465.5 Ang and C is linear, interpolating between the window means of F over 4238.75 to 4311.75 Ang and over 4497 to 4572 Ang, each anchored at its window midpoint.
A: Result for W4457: 0.107 mag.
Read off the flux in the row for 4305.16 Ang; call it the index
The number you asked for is 15.5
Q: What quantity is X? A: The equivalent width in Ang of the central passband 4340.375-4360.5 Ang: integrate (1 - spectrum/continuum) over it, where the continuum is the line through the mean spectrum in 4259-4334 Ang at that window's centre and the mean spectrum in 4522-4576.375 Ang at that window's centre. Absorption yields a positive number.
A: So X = 2.16 Ang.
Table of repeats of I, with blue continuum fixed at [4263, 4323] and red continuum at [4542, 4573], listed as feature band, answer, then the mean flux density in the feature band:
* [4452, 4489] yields 0.2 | 19.1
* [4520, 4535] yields 0.3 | 19.3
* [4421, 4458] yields 0.1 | 18.8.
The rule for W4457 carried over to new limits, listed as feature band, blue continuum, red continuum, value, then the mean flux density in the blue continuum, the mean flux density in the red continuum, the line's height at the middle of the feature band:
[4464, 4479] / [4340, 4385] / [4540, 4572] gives -0.084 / 17.3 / 20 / 18.8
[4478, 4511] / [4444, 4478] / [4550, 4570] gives -0.059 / 18.7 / 20.3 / 19.3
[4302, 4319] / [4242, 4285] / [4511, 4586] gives 0.170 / 19.6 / 19.9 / 19.6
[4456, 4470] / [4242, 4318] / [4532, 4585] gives 0.064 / 18.1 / 20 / 19.3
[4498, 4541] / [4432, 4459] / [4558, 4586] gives -0.018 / 18.7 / 20.4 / 19.7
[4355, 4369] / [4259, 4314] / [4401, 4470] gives 0.016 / 17.6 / 19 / 18.3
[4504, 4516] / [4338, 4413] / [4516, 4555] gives -0.104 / 17.6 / 19.3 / 19.1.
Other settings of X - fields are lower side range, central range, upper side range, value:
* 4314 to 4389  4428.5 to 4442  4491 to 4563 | -1.02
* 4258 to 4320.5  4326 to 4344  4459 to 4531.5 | 3.57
